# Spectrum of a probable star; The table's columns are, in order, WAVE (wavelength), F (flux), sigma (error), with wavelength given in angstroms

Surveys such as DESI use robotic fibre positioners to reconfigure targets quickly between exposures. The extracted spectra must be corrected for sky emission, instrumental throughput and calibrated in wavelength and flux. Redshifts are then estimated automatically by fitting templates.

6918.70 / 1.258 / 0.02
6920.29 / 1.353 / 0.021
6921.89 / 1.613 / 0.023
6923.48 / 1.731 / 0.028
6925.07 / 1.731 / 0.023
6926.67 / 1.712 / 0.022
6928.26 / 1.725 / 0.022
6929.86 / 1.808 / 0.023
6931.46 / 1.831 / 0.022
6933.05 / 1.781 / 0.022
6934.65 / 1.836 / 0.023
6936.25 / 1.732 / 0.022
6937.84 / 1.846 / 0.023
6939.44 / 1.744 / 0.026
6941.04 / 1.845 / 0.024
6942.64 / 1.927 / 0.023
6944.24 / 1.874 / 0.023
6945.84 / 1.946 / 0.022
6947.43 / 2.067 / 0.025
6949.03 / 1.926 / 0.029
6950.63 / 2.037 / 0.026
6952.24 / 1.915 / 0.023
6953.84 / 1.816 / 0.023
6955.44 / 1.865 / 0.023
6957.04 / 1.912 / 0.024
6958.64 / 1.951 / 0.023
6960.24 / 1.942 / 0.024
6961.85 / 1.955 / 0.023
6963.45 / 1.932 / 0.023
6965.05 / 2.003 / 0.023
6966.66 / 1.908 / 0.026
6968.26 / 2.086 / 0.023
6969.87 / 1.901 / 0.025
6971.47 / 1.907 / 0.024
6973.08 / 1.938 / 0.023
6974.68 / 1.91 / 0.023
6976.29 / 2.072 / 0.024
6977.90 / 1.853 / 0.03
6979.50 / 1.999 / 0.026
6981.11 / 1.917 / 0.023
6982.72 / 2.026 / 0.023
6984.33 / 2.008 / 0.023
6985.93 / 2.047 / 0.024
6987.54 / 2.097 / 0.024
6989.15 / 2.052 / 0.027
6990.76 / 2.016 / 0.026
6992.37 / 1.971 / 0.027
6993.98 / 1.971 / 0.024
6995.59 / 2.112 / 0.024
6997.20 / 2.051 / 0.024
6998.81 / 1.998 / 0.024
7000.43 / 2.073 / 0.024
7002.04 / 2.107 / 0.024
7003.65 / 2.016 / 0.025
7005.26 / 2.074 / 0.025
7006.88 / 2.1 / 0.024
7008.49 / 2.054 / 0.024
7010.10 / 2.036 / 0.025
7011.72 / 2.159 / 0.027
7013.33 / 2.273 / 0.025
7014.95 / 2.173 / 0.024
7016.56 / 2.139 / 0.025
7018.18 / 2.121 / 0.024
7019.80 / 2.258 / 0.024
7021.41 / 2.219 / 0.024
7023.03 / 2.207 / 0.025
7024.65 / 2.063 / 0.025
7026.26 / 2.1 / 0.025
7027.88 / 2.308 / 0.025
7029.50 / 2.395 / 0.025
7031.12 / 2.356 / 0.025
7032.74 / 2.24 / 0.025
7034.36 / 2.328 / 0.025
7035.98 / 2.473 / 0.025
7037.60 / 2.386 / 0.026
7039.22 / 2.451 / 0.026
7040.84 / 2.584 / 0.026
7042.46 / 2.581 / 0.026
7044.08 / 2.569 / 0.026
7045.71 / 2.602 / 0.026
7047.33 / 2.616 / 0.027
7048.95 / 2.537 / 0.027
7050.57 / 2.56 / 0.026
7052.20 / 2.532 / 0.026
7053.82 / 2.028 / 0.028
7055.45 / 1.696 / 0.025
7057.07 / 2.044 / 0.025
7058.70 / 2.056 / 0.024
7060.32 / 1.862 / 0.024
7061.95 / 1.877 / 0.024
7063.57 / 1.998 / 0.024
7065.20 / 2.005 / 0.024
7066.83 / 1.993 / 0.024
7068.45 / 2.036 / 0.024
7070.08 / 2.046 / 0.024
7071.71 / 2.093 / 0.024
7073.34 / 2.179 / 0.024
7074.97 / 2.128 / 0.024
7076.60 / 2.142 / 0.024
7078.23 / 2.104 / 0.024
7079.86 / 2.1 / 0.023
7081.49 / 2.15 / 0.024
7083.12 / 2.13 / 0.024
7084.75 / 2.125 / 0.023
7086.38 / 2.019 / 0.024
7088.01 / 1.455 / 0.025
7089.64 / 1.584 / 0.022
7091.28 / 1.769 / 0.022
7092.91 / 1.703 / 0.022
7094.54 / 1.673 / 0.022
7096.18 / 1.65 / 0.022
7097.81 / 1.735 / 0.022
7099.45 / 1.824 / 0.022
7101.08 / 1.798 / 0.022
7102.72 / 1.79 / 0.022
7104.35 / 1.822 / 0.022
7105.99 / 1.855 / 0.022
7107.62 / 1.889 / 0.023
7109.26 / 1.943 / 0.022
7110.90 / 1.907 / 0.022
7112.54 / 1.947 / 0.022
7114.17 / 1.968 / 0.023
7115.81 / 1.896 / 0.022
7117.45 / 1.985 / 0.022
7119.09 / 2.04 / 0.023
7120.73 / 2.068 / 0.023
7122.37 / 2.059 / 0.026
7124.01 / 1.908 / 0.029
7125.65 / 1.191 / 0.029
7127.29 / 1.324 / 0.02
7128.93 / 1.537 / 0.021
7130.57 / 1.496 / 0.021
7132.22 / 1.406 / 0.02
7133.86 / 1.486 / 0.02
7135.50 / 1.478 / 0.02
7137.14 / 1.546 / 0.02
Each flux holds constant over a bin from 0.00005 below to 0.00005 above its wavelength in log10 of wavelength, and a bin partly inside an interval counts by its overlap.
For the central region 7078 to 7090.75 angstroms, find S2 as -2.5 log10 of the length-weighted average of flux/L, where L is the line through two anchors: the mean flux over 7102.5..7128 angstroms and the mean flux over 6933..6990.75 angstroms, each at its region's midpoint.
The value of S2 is -0.04 mag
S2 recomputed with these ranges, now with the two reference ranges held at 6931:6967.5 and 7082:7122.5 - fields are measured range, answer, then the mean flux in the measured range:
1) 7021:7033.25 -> -0.19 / 2.24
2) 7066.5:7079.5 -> -0.12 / 2.09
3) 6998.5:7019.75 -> -0.12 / 2.11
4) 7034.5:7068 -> -0.21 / 2.27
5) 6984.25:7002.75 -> -0.09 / 2.04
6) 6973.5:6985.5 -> -0.05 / 1.97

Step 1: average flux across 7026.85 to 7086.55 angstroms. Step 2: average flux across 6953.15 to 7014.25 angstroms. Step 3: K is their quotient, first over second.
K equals 1.1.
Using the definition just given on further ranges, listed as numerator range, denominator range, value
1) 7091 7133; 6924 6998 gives 0.92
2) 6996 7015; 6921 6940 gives 1.19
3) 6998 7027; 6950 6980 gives 1.09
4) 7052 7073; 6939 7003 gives 1.02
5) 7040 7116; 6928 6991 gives 1.06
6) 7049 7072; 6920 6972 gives 1.12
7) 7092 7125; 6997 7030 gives 0.87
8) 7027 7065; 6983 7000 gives 1.13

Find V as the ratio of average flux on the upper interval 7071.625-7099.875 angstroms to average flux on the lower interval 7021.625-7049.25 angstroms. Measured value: 0.8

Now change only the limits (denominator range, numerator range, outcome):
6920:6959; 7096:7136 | 0.97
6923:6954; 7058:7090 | 1.09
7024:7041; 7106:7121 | 0.84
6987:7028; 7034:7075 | 1.07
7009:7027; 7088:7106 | 0.80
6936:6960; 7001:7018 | 1.11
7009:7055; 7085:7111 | 0.77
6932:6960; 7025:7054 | 1.29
